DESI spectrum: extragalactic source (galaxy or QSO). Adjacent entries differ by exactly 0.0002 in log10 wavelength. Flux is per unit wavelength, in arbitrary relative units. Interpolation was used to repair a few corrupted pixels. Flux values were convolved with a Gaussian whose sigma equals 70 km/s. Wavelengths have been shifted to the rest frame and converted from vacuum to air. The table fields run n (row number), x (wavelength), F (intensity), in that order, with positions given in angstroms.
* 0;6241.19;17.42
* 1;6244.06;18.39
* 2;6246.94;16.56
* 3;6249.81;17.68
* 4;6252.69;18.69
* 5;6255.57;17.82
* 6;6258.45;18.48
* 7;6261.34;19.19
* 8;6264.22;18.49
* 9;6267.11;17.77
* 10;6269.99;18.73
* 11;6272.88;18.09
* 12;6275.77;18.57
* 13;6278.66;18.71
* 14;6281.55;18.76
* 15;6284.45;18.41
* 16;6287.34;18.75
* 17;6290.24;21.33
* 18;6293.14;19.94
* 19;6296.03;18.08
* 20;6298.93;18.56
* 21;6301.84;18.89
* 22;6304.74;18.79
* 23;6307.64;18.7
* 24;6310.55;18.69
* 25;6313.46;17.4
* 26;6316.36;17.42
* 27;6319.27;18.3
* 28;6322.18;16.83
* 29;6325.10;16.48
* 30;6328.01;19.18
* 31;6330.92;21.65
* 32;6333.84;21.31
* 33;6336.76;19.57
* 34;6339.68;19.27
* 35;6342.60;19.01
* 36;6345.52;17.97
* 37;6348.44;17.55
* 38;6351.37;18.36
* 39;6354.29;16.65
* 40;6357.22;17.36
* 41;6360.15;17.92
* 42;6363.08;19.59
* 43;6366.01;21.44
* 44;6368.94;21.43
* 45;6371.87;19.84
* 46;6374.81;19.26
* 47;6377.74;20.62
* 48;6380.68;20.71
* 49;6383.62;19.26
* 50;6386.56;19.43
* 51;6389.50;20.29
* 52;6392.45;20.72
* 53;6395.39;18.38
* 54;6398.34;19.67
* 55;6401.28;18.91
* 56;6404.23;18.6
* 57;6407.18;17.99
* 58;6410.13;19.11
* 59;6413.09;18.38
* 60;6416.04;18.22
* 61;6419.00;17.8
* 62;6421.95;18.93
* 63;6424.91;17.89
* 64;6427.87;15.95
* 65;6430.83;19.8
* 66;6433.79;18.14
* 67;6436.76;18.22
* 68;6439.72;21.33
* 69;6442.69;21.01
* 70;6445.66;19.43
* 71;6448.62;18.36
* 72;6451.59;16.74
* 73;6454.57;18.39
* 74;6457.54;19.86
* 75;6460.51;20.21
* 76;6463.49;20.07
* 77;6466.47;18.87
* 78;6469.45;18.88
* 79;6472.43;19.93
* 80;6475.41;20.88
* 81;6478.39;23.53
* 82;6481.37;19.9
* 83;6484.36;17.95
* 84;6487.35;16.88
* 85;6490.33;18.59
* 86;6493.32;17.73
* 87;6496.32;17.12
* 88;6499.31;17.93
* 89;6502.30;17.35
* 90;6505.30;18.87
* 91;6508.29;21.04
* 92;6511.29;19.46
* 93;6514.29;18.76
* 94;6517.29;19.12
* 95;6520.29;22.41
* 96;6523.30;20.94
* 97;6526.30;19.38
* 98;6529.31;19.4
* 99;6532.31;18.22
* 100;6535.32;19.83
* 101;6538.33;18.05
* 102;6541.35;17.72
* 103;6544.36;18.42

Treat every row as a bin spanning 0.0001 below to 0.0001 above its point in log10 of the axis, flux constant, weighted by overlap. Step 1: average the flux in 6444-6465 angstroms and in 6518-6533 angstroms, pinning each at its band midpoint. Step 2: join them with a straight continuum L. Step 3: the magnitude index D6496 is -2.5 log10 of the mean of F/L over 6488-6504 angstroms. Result 0.11 mag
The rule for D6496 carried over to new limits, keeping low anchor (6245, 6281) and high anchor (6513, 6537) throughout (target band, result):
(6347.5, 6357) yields 0.076 mag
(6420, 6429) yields 0.089 mag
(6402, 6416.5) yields 0.034 mag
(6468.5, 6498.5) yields 0.022 mag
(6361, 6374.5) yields -0.083 mag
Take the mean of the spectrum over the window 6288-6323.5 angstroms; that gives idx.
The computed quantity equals 18.6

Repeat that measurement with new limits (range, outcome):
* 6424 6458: 18.7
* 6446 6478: 19.4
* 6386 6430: 18.7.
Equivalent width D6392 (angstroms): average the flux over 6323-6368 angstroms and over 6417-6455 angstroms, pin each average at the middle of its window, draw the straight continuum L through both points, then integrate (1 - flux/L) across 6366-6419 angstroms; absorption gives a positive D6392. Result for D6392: -2.0 angstroms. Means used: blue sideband 18.9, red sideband 18.6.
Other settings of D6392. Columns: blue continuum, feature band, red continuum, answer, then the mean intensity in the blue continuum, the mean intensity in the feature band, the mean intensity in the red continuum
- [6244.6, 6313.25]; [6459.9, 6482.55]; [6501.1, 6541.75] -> -1.3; 18.6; 20.3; 19.4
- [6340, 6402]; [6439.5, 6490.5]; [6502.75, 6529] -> 0.5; 19.3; 19.5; 19.9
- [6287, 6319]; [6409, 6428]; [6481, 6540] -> 0.7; 18.8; 18.2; 18.9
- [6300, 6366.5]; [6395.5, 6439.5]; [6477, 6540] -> 0.9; 18.6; 18.5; 19.2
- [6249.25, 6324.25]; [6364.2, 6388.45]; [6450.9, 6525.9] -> -1.8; 18.5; 20.2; 19.3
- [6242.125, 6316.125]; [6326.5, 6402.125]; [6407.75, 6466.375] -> -3.1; 18.5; 19.4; 18.8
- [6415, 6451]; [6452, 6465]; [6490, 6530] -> -0.4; 18.7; 19.4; 19.2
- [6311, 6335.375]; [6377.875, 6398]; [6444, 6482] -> -0.8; 18.6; 19.8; 19.6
